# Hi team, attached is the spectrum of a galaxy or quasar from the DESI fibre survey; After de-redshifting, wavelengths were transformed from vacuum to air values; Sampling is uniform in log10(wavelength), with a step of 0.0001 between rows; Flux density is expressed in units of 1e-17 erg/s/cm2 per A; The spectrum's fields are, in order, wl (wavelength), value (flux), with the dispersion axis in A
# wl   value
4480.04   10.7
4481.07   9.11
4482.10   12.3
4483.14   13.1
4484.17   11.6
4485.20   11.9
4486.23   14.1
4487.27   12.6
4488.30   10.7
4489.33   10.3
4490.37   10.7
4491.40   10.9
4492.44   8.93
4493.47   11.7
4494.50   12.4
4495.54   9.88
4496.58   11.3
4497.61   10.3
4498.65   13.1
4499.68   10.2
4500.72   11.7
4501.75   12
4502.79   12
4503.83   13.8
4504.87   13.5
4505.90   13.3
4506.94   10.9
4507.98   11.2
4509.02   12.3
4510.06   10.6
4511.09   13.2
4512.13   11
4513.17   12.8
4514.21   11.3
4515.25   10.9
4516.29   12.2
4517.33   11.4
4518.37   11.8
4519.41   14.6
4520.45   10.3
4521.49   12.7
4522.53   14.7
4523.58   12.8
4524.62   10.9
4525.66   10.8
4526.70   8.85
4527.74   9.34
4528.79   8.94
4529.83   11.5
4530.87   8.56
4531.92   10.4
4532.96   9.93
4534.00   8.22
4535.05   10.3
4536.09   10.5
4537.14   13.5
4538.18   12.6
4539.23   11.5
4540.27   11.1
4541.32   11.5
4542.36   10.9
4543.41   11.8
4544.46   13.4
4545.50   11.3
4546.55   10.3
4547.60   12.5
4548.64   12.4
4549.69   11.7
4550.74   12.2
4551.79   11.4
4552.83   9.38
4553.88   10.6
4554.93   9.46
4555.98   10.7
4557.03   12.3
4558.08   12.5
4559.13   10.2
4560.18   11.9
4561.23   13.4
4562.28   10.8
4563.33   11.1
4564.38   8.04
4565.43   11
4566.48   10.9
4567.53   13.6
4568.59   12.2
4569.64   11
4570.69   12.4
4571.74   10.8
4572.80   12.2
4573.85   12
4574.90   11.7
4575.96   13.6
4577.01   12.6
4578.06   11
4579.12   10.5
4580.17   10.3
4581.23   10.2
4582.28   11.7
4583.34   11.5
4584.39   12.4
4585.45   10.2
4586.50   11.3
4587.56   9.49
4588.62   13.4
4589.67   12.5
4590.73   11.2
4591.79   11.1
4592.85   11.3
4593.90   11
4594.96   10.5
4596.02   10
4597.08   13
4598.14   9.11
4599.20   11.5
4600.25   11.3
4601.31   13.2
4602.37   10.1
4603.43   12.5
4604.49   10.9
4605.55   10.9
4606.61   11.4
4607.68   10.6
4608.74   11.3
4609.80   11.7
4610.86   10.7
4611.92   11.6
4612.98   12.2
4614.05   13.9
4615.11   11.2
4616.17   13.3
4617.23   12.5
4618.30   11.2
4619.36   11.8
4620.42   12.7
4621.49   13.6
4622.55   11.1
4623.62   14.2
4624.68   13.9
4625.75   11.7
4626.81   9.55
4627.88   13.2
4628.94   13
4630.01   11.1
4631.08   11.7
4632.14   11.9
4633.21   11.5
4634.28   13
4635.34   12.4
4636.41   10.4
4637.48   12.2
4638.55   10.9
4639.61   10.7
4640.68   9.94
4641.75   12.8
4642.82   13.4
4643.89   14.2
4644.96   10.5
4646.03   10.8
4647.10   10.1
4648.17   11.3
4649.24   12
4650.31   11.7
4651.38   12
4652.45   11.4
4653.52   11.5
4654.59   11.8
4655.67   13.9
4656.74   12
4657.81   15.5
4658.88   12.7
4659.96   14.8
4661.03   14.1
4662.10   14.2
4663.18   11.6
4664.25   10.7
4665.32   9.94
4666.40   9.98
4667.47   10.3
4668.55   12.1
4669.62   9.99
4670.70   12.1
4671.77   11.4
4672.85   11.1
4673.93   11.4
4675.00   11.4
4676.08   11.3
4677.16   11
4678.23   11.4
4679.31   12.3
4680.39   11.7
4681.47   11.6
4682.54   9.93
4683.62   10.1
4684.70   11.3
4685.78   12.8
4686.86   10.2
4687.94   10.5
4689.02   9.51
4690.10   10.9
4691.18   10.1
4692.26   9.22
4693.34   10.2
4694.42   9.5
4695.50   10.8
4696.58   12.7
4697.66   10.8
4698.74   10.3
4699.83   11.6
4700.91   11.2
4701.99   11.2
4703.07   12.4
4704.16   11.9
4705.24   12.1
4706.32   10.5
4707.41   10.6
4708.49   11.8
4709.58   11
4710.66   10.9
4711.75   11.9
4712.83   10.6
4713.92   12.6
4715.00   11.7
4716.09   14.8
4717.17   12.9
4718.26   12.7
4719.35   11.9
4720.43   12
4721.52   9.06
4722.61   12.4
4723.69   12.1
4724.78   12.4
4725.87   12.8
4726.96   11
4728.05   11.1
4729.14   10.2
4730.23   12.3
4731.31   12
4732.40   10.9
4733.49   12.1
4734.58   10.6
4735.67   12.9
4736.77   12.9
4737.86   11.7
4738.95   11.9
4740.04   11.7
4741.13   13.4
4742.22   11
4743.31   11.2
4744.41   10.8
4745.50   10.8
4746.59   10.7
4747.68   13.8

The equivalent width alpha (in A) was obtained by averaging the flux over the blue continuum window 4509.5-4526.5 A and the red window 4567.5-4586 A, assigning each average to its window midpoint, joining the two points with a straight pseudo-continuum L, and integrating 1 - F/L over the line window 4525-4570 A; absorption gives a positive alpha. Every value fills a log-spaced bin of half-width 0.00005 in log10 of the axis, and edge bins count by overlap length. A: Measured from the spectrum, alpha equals 2.81 A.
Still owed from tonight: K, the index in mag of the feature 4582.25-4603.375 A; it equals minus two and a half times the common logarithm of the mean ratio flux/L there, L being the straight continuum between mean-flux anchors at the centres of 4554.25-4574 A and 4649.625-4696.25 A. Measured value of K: 0.008 mag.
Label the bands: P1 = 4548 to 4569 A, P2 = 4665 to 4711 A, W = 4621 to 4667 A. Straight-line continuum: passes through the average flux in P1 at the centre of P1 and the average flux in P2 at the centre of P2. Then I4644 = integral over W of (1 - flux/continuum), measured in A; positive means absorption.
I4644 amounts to -3.98 A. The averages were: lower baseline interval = 11.3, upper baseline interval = 11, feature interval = 12.1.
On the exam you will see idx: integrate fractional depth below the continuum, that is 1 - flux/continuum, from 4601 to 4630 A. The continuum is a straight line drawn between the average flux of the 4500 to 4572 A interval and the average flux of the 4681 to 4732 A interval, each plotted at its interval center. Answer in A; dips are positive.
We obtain -1.5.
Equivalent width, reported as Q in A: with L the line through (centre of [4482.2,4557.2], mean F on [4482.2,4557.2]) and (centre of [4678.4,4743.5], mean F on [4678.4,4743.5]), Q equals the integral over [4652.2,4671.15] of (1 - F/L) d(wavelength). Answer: -1.2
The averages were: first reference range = 11.4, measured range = 12.2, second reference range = 11.4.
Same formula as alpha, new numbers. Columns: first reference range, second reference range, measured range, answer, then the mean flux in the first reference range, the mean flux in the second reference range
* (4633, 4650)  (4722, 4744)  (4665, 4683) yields 0.9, 11.6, 11.8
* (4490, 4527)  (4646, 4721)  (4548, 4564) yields 0.5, 11.7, 11.5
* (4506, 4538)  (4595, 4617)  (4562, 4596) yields 0.3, 11.3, 11.5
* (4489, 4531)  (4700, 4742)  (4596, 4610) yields 0.4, 11.5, 11.8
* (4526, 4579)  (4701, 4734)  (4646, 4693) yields 0.3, 11.2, 11.7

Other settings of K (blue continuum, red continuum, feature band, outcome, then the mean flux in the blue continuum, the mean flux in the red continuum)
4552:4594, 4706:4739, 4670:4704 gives 0.06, 11.3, 11.8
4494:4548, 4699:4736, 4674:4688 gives 0.04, 11.5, 11.7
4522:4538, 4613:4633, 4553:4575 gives -0.01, 10.7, 12.3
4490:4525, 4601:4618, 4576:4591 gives 0.03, 11.8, 11.7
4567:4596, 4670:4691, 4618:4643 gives -0.06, 11.5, 11.1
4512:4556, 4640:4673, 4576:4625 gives 0.00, 11.2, 11.9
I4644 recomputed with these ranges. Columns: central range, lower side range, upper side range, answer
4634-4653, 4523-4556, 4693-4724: -0.57 A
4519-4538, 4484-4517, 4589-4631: 1.21 A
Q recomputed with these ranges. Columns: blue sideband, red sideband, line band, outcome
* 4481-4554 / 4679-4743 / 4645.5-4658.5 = -0.64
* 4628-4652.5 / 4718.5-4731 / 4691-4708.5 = 0.98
